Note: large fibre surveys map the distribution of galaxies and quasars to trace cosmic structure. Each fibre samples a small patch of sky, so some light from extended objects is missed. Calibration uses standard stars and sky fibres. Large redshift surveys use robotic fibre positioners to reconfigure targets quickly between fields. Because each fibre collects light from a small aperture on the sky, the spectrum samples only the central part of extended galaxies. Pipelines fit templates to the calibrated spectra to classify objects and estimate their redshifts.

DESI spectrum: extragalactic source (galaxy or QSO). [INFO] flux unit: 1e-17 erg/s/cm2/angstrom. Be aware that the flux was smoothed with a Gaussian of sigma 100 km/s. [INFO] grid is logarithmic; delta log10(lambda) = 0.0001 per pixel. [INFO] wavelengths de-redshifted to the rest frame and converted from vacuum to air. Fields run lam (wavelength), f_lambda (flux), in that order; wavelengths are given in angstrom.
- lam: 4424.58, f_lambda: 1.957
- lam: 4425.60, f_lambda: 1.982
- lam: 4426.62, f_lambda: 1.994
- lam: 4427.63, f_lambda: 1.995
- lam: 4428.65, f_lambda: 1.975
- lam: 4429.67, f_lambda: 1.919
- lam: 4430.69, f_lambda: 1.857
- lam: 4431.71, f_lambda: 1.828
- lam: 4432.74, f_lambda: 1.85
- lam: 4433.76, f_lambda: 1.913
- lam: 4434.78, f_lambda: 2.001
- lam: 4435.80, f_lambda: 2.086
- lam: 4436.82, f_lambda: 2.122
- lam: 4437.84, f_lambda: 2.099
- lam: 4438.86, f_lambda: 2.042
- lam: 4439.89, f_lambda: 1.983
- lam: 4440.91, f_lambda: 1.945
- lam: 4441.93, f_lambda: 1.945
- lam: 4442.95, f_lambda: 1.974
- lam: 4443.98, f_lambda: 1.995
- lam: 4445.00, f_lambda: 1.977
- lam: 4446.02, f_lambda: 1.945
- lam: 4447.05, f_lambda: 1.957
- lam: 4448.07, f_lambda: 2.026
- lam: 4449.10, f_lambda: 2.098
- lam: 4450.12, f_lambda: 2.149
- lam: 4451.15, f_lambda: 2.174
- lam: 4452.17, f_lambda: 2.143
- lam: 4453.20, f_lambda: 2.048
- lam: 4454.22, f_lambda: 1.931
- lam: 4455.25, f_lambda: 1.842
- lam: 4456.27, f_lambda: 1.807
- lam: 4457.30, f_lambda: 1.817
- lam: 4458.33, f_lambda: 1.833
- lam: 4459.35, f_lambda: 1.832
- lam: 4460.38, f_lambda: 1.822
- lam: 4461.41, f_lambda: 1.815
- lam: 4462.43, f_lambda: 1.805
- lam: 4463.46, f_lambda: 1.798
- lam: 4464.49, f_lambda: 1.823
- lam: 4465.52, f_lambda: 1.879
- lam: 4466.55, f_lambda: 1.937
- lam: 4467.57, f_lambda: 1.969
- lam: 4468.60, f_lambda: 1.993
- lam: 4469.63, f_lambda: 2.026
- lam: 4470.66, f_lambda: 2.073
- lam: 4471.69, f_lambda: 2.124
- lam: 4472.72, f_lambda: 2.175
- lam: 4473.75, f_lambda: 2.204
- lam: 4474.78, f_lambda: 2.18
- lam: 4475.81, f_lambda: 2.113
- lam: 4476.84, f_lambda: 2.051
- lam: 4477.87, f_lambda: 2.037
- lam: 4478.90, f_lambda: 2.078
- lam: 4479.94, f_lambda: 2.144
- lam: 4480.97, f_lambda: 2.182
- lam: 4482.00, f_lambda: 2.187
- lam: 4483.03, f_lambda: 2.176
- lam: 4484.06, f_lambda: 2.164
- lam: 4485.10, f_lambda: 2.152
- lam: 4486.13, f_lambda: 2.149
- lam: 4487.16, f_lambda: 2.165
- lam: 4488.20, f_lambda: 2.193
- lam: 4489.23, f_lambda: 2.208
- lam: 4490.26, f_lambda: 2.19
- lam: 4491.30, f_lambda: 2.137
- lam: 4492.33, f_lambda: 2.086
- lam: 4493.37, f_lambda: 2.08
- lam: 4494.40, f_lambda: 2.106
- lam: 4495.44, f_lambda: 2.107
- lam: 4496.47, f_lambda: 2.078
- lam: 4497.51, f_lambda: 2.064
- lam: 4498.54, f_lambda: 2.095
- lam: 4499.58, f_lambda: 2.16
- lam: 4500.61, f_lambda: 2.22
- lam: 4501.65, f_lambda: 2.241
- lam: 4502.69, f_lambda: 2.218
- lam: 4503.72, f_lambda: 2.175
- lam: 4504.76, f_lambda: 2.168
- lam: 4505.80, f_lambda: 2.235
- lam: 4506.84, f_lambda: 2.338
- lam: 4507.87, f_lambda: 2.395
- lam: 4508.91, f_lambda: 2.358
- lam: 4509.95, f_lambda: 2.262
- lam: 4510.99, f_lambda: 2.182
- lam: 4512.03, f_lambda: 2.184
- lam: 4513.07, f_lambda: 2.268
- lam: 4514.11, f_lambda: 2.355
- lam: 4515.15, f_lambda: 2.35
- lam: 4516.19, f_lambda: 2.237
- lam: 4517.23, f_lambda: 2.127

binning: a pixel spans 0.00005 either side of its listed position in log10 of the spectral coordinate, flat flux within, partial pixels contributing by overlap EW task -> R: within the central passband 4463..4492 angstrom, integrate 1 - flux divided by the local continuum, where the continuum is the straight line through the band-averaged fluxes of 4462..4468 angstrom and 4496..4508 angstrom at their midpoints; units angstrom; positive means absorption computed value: -1.6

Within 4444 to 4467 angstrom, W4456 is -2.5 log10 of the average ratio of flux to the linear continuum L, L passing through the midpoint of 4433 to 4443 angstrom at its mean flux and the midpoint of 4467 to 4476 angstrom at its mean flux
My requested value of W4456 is 0.07 mag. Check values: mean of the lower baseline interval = 2.01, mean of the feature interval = 1.93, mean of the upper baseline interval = 2.09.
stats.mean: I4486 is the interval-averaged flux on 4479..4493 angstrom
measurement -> 2.16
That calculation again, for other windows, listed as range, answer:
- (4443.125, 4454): 2.05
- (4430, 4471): 1.95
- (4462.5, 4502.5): 2.1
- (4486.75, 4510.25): 2.19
